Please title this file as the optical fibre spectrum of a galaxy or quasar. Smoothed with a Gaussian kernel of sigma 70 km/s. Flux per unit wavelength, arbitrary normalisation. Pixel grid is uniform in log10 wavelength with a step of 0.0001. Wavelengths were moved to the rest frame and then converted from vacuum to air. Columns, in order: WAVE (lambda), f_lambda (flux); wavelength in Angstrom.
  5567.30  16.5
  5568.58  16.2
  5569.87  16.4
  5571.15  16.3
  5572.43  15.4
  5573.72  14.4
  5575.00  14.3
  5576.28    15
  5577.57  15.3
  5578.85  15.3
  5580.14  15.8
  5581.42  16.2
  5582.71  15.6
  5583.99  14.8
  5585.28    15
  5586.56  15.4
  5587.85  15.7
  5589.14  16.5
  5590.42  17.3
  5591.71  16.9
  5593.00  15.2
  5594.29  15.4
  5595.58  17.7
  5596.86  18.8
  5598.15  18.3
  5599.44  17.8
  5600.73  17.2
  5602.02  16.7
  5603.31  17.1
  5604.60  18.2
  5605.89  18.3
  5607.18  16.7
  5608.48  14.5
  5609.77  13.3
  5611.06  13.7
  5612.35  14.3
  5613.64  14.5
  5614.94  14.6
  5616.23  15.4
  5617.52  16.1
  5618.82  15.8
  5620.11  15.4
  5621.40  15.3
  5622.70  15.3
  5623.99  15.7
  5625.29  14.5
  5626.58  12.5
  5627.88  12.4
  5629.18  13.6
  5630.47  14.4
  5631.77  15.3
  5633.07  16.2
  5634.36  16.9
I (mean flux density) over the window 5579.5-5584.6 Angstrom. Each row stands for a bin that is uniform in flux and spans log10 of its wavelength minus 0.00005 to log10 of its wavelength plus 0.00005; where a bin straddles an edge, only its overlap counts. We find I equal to 15.6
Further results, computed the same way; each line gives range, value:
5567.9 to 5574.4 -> 15.7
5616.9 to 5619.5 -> 15.9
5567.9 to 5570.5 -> 16.3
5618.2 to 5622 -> 15.5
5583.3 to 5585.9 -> 14.9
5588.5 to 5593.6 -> 16.5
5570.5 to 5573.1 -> 15.8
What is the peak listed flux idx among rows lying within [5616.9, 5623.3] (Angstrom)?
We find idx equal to 16.1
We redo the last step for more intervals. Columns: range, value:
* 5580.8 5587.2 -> 16.2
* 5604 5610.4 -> 18.3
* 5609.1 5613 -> 14.3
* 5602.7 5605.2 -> 18.2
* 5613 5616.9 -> 15.4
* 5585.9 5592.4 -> 17.3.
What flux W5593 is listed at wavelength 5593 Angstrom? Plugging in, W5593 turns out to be 15.2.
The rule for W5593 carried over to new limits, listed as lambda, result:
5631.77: 15.3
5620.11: 15.4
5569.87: 16.4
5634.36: 16.9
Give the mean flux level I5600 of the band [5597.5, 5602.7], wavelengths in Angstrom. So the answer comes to 17.5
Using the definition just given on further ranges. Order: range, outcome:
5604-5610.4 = 16.2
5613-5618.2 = 15.1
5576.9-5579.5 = 15.3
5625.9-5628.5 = 12.5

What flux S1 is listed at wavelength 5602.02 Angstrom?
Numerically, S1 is 16.7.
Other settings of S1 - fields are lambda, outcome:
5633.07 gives 16.2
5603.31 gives 17.1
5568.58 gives 16.2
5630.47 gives 14.4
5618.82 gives 15.8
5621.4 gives 15.3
